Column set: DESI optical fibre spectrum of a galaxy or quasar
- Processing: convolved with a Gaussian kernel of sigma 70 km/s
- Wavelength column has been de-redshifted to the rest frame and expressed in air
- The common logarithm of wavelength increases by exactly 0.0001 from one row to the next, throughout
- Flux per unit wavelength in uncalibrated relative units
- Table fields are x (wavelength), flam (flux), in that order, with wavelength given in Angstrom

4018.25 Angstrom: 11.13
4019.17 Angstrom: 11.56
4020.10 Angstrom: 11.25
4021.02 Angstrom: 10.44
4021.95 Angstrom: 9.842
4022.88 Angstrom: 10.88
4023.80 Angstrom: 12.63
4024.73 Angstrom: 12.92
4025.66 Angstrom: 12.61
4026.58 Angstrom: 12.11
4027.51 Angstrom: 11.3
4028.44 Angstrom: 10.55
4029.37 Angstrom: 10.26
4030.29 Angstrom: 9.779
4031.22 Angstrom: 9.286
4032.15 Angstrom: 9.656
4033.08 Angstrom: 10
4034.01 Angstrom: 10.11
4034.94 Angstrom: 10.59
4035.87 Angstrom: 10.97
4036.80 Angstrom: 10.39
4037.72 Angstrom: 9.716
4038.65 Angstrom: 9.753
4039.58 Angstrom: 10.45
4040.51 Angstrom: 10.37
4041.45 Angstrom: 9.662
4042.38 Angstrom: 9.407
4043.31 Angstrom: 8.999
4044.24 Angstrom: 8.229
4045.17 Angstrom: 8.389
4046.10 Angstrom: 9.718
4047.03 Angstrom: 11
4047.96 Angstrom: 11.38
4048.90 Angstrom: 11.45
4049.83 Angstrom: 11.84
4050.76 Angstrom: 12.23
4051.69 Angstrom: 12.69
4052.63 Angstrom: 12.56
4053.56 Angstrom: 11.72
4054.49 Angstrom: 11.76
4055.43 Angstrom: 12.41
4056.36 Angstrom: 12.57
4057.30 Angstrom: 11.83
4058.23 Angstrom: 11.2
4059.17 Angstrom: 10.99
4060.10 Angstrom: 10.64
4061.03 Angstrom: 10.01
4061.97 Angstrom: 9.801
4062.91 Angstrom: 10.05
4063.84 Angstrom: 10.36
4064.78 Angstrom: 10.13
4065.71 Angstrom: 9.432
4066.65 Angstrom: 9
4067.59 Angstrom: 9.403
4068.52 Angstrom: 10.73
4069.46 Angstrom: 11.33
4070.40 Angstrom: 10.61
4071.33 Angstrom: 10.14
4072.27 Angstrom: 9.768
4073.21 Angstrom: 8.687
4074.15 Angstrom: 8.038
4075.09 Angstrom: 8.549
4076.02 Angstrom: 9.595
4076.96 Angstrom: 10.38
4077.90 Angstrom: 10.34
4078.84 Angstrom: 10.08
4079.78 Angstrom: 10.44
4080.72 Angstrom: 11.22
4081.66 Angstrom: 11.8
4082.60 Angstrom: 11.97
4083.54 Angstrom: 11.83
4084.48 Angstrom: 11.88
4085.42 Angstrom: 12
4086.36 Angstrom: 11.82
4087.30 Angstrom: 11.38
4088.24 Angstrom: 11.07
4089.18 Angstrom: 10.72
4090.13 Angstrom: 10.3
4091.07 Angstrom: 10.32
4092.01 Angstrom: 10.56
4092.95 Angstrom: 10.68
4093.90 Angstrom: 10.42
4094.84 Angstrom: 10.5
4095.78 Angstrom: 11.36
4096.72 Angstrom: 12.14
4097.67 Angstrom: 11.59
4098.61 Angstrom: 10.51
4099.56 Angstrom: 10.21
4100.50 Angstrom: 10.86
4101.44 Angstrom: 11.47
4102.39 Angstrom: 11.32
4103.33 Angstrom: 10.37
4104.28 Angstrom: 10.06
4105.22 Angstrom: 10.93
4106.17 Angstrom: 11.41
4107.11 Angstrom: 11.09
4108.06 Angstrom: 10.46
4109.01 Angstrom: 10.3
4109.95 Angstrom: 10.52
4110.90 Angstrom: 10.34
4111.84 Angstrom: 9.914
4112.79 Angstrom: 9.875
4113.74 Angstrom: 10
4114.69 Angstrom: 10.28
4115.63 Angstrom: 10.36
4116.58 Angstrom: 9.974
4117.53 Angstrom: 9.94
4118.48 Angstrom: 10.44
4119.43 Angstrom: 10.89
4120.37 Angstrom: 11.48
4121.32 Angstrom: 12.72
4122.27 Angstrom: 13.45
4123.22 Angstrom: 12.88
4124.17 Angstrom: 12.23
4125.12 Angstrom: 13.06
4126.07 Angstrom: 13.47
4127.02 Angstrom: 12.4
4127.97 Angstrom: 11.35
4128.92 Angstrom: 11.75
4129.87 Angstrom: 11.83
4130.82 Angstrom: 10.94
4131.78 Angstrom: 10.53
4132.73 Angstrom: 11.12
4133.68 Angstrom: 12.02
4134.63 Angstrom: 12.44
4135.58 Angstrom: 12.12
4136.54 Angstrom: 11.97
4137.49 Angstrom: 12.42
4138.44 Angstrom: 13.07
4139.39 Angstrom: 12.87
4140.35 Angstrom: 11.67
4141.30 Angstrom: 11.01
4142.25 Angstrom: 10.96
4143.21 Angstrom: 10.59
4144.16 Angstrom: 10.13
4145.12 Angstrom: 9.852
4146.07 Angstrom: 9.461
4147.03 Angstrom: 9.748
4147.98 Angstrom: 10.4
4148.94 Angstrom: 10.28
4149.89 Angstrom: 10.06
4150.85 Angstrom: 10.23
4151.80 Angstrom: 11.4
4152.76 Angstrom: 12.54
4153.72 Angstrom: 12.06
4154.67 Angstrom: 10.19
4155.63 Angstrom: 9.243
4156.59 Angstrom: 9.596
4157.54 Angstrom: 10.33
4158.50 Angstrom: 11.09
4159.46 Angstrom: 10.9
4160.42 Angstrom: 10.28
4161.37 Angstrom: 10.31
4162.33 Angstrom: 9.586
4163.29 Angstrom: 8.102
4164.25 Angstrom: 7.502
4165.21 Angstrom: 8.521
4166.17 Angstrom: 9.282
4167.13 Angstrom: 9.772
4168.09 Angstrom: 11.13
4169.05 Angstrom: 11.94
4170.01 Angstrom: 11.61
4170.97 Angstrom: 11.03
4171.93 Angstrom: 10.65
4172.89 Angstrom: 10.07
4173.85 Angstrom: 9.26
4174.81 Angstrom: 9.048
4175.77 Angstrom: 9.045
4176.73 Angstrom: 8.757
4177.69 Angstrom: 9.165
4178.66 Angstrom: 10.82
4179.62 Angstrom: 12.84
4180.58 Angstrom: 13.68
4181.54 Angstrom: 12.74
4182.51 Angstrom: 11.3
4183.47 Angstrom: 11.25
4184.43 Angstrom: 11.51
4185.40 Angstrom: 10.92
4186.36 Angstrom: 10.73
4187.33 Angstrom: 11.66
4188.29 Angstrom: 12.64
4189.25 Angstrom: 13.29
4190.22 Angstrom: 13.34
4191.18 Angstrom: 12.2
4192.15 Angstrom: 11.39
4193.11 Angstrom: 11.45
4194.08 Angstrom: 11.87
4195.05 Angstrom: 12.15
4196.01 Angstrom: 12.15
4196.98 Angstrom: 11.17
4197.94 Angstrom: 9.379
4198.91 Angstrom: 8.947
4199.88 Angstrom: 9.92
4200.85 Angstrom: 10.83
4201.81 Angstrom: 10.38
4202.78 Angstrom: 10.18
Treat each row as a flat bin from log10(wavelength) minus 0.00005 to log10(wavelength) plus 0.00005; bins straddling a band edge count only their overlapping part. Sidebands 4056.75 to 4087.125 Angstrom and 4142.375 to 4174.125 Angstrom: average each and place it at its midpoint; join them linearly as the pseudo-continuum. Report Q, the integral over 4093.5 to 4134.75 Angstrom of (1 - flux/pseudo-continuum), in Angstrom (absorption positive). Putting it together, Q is -3.2 Angstrom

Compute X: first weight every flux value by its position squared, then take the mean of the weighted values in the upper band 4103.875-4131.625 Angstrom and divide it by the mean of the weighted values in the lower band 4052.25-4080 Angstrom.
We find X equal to 1.10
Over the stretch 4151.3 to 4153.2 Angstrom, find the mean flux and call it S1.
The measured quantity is 11.9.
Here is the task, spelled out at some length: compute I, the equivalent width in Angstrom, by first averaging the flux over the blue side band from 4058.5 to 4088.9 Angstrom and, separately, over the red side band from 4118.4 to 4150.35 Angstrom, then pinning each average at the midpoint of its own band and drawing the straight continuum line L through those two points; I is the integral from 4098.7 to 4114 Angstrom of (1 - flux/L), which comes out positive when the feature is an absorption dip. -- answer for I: 0.6 Angstrom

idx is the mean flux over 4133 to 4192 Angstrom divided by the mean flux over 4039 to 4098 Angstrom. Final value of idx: 1.02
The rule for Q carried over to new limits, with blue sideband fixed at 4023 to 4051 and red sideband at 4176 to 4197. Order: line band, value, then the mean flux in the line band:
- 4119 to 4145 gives -1.47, 11.9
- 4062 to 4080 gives 1.57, 9.84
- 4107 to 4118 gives 0.86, 10.2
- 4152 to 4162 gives 0.68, 10.7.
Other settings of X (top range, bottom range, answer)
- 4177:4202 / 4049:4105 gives 1.12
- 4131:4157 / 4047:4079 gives 1.08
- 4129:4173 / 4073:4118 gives 1.04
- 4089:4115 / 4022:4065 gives 1.02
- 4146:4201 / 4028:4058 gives 1.07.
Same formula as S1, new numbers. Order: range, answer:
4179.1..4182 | 13.1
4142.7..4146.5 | 10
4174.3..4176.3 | 9.06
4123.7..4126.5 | 12.9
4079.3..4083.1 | 11.4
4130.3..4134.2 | 11.2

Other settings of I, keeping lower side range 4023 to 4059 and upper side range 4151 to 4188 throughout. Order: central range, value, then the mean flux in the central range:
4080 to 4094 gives -0.60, 11.2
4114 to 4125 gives -0.73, 11.4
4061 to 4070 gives 0.64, 10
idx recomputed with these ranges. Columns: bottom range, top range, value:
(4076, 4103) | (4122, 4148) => 1.06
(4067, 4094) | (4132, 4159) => 1.05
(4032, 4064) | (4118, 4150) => 1.08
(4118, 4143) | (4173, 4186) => 0.90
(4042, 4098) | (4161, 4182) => 0.96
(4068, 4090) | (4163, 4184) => 0.98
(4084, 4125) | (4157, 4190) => 0.97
